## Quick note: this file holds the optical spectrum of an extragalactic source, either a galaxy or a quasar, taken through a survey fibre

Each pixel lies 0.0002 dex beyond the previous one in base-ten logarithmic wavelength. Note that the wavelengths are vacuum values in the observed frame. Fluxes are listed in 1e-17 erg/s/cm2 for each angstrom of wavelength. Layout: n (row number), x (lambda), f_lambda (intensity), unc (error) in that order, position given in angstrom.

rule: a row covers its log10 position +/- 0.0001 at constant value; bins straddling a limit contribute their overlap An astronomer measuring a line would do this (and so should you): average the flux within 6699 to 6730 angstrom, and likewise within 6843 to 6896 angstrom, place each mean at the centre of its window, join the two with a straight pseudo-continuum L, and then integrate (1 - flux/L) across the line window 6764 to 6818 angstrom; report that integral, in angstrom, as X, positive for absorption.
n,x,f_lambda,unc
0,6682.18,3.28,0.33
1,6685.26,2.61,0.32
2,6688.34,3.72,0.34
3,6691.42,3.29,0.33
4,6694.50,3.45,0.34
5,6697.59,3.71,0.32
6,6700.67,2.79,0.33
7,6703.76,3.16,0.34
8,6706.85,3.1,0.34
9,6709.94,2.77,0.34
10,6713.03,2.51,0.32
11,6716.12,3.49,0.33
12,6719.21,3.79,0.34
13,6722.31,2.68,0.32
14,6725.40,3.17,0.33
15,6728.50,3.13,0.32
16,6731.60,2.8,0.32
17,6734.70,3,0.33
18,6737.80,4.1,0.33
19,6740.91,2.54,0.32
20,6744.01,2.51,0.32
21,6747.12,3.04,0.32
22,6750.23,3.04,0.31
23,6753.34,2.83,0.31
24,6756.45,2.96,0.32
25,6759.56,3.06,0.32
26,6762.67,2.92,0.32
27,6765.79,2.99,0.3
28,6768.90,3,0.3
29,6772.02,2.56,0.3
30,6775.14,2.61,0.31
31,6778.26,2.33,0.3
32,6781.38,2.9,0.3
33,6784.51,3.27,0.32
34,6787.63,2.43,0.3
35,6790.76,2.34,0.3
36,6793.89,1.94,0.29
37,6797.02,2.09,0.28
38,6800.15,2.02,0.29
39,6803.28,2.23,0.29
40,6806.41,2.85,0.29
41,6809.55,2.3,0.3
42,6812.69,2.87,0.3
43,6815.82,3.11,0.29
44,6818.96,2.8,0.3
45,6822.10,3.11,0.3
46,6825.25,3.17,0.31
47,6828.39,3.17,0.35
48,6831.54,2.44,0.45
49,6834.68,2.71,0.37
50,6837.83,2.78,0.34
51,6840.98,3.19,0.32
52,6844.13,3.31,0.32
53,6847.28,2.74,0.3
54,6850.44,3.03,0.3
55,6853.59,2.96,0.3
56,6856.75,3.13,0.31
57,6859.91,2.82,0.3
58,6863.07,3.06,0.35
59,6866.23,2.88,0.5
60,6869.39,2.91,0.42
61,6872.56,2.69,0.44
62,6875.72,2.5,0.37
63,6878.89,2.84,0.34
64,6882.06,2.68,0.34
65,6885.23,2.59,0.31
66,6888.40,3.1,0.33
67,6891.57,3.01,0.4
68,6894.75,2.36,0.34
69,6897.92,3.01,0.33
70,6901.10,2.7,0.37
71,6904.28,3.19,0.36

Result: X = 6.92 angstrom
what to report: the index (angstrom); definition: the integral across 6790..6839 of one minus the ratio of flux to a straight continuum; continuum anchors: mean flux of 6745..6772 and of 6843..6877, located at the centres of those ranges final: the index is 5.0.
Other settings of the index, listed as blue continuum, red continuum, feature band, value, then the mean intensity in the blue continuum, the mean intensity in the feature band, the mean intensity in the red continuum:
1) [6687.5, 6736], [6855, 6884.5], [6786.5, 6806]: 5.0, 3.15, 2.21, 2.83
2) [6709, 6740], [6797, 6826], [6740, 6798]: 3.8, 3.14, 2.71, 2.67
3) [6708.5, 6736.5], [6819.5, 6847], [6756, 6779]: 1.5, 3.05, 2.81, 2.97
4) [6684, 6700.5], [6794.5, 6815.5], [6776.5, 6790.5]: -0.6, 3.32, 2.69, 2.42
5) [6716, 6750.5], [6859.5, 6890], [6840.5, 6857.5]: -1.1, 3.09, 3.05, 2.81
